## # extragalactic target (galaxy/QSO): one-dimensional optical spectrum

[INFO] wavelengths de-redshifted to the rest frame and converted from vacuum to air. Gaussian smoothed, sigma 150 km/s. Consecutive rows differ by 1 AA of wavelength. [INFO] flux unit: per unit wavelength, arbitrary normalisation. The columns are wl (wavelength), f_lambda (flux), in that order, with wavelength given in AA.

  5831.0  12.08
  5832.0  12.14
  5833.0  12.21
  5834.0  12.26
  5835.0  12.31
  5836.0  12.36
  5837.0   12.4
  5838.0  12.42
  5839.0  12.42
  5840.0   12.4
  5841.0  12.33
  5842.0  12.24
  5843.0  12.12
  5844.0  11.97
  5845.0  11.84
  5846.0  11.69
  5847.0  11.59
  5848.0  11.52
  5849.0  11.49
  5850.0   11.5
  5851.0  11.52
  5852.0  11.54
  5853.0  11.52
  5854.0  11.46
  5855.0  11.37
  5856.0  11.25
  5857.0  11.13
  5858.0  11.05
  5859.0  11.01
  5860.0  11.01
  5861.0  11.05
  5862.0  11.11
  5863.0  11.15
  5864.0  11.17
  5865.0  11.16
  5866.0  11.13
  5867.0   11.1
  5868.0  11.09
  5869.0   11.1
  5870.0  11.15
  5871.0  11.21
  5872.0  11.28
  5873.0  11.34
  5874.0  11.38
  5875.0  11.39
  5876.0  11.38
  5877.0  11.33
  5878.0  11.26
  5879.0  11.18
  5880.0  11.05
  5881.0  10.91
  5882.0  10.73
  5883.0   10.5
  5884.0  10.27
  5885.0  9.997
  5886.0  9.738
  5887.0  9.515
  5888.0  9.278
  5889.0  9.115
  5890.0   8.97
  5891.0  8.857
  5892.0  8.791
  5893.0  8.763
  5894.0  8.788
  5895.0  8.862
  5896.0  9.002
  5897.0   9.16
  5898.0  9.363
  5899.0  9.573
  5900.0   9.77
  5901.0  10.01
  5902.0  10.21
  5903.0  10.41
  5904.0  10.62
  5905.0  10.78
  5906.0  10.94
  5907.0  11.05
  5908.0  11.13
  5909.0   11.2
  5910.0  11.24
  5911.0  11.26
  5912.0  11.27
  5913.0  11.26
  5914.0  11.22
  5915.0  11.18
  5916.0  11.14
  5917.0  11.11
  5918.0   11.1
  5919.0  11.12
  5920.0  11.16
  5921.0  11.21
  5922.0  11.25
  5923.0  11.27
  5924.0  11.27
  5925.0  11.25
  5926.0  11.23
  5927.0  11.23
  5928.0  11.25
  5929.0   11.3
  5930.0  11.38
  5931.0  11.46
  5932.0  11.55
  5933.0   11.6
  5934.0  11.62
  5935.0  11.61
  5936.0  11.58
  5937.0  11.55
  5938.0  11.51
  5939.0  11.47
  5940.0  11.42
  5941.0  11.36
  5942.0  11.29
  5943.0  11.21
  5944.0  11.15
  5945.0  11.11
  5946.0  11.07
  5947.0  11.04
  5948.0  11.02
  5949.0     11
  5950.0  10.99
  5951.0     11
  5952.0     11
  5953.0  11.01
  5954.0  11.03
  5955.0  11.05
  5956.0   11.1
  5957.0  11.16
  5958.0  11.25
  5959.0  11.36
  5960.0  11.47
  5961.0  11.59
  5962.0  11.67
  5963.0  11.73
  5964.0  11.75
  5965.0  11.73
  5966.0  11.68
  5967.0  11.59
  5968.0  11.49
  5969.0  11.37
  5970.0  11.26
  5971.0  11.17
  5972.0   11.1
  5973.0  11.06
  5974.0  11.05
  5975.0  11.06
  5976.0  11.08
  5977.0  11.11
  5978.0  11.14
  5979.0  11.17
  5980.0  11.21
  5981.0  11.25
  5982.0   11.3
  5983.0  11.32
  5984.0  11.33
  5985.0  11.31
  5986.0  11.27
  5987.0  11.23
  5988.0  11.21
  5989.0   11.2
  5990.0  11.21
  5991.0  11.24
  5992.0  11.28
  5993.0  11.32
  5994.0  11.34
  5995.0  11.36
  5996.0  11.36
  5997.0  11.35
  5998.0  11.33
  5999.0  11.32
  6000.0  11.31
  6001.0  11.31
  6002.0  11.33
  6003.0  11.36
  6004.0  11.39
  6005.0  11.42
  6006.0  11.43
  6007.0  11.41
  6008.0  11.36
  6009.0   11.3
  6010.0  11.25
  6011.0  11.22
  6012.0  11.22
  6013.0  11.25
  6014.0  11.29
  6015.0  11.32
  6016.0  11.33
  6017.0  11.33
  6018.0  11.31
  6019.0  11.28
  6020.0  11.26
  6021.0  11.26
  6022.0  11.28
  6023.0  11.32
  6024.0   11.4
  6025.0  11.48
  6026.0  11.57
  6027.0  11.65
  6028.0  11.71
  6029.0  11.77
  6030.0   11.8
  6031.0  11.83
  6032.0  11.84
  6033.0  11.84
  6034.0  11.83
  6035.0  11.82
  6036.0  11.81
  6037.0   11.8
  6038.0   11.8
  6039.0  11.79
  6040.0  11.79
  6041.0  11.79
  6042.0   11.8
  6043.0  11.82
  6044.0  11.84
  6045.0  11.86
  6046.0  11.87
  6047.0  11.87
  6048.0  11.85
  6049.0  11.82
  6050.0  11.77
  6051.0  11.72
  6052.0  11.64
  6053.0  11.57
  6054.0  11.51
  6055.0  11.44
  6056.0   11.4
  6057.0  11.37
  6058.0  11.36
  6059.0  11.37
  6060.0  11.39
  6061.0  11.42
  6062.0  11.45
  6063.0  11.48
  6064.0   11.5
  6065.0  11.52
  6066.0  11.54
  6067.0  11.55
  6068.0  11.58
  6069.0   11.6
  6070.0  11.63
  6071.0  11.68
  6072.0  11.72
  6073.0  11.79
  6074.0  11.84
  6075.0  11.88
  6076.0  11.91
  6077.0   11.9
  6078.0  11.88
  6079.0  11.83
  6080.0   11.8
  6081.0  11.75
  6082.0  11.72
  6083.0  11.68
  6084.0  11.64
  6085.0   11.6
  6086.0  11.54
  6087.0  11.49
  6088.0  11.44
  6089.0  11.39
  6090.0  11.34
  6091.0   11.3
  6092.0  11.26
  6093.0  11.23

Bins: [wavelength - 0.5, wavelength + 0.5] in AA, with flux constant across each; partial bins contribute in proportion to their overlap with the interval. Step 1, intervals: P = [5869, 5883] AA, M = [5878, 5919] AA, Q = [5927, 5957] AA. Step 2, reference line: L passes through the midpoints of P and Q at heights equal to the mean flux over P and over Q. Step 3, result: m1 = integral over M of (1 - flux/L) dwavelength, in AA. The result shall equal 3.5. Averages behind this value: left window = 11.2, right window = 11.3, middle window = 10.3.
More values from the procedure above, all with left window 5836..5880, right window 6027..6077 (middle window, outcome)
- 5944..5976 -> 0.9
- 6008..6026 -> 0.5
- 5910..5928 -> 0.5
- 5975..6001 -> 0.8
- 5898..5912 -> 1.1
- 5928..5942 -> 0.1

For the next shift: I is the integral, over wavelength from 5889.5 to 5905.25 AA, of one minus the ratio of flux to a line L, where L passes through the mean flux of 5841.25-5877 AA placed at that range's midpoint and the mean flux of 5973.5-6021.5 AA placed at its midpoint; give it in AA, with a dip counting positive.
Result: 2.6 AA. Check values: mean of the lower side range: 11.4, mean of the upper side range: 11.3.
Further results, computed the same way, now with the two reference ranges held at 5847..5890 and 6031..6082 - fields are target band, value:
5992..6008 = 0.2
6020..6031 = 0.0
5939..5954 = 0.2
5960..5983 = 0.0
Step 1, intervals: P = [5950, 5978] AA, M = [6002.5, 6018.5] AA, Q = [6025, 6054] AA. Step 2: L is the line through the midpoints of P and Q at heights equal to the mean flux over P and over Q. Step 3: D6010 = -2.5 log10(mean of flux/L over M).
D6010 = 0.02 mag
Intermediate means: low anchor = 11.3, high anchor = 11.8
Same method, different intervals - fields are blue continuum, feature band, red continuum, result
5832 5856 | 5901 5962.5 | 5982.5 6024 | 0.037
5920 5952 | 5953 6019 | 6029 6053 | 0.022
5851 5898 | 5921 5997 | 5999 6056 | -0.017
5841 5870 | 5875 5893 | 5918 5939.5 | 0.124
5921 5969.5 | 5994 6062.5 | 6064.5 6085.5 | 0.005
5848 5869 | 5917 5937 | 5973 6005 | -0.008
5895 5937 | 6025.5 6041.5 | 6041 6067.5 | -0.025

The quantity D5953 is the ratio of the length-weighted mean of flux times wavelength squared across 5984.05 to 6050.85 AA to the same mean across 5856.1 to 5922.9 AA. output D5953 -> 1.13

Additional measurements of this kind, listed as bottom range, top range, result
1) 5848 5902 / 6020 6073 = 1.17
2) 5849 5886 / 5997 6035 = 1.08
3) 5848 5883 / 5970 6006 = 1.05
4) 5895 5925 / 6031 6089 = 1.15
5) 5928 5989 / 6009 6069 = 1.05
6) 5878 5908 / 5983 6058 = 1.21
